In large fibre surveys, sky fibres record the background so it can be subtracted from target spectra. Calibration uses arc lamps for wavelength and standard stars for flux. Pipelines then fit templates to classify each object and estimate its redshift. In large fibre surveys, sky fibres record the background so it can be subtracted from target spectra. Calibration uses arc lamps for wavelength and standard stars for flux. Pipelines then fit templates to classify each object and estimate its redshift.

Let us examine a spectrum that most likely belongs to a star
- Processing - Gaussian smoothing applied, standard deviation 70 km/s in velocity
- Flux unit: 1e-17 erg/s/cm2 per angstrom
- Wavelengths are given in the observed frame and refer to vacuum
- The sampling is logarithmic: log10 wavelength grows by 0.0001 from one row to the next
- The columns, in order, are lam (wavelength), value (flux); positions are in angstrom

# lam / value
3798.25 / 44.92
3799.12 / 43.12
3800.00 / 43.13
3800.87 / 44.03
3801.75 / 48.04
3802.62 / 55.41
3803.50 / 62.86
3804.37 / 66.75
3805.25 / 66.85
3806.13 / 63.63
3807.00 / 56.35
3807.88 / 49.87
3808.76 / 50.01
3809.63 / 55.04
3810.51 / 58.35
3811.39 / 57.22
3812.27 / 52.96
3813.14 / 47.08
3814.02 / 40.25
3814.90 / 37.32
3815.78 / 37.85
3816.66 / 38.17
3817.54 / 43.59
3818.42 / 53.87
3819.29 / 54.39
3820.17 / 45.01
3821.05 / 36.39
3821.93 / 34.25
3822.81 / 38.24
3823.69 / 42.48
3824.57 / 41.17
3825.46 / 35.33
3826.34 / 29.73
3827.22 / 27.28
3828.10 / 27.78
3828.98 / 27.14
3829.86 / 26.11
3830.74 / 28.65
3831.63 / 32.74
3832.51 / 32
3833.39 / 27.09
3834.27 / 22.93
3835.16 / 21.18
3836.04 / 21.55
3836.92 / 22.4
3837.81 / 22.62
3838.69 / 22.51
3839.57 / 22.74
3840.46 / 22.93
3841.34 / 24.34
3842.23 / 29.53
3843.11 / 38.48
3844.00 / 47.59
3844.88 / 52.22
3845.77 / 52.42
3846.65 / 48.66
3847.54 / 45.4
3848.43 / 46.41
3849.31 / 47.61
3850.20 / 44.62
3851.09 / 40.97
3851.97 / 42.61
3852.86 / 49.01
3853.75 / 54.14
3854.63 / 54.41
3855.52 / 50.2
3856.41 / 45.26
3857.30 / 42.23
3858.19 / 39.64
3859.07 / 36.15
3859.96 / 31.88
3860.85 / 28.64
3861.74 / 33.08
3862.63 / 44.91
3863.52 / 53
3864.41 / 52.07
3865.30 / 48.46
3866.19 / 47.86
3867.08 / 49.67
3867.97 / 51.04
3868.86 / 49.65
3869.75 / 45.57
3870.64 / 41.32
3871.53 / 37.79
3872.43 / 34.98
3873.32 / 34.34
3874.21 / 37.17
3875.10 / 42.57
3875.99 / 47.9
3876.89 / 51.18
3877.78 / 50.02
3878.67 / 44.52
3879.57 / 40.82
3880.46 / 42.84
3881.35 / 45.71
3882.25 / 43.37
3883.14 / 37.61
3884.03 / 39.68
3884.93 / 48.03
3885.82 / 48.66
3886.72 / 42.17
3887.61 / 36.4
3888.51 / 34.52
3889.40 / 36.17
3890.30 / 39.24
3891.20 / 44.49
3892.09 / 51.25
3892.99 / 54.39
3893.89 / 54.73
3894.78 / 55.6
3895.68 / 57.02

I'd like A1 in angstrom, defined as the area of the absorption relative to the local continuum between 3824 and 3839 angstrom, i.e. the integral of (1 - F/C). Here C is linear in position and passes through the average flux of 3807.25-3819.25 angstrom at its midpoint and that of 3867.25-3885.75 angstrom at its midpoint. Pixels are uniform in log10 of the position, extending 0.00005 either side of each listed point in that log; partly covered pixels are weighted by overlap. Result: 6.13 angstrom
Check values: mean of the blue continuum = 48.2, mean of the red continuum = 43.5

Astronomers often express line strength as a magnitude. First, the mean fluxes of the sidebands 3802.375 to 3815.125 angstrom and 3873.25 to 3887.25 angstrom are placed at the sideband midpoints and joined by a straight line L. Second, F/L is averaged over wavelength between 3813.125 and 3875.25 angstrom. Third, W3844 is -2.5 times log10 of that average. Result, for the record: 0.25 mag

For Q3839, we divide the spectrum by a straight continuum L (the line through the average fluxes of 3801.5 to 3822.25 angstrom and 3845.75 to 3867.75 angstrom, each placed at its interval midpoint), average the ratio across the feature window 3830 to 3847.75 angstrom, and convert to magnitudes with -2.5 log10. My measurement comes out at 0.43 mag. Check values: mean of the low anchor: 50.6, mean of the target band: 31.6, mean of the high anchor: 45.1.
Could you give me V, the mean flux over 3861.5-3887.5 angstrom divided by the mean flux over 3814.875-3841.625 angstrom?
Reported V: 1.4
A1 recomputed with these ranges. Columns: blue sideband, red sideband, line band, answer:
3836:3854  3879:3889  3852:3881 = -2.8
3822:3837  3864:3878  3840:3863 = -2.6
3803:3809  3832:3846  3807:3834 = 3.8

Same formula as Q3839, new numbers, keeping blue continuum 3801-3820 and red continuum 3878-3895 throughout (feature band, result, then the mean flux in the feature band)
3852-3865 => 0.075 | 43.9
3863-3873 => -0.005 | 46.3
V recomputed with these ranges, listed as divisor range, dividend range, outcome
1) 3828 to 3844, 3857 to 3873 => 1.59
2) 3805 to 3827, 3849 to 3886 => 0.95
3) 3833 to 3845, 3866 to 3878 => 1.59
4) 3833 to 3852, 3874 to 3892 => 1.24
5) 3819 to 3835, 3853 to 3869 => 1.35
